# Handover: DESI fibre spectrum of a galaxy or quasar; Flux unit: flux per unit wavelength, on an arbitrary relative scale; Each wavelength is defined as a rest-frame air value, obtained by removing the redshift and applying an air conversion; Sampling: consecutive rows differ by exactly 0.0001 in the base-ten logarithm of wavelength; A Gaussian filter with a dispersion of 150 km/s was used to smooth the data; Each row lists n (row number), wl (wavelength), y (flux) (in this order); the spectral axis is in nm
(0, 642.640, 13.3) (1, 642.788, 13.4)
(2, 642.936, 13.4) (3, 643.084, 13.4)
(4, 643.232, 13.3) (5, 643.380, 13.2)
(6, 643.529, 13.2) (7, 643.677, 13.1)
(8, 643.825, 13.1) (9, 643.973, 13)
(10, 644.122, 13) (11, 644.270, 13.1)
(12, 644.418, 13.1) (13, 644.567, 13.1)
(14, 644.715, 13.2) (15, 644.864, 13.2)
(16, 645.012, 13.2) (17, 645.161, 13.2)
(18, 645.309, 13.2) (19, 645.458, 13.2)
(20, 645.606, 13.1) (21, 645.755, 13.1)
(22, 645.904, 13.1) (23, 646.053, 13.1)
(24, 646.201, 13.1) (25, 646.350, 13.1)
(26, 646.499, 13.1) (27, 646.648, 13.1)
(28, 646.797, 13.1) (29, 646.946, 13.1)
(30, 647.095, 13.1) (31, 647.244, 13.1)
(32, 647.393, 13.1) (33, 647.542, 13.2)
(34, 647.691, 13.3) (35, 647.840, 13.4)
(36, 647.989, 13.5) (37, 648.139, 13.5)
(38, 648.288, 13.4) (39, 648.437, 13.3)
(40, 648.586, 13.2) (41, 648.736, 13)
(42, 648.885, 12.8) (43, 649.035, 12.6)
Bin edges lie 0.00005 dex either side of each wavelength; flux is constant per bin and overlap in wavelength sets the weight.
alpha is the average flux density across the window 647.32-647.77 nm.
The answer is 13.2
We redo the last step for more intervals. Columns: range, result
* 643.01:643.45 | 13.3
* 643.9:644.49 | 13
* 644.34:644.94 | 13.2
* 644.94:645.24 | 13.2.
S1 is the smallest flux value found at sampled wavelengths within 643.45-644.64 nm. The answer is 13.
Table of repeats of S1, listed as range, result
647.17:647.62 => 13.1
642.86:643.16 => 13.4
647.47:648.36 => 13.2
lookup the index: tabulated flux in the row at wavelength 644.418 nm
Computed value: 13.1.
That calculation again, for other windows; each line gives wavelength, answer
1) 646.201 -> 13.1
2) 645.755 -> 13.1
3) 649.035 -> 12.6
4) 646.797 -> 13.1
